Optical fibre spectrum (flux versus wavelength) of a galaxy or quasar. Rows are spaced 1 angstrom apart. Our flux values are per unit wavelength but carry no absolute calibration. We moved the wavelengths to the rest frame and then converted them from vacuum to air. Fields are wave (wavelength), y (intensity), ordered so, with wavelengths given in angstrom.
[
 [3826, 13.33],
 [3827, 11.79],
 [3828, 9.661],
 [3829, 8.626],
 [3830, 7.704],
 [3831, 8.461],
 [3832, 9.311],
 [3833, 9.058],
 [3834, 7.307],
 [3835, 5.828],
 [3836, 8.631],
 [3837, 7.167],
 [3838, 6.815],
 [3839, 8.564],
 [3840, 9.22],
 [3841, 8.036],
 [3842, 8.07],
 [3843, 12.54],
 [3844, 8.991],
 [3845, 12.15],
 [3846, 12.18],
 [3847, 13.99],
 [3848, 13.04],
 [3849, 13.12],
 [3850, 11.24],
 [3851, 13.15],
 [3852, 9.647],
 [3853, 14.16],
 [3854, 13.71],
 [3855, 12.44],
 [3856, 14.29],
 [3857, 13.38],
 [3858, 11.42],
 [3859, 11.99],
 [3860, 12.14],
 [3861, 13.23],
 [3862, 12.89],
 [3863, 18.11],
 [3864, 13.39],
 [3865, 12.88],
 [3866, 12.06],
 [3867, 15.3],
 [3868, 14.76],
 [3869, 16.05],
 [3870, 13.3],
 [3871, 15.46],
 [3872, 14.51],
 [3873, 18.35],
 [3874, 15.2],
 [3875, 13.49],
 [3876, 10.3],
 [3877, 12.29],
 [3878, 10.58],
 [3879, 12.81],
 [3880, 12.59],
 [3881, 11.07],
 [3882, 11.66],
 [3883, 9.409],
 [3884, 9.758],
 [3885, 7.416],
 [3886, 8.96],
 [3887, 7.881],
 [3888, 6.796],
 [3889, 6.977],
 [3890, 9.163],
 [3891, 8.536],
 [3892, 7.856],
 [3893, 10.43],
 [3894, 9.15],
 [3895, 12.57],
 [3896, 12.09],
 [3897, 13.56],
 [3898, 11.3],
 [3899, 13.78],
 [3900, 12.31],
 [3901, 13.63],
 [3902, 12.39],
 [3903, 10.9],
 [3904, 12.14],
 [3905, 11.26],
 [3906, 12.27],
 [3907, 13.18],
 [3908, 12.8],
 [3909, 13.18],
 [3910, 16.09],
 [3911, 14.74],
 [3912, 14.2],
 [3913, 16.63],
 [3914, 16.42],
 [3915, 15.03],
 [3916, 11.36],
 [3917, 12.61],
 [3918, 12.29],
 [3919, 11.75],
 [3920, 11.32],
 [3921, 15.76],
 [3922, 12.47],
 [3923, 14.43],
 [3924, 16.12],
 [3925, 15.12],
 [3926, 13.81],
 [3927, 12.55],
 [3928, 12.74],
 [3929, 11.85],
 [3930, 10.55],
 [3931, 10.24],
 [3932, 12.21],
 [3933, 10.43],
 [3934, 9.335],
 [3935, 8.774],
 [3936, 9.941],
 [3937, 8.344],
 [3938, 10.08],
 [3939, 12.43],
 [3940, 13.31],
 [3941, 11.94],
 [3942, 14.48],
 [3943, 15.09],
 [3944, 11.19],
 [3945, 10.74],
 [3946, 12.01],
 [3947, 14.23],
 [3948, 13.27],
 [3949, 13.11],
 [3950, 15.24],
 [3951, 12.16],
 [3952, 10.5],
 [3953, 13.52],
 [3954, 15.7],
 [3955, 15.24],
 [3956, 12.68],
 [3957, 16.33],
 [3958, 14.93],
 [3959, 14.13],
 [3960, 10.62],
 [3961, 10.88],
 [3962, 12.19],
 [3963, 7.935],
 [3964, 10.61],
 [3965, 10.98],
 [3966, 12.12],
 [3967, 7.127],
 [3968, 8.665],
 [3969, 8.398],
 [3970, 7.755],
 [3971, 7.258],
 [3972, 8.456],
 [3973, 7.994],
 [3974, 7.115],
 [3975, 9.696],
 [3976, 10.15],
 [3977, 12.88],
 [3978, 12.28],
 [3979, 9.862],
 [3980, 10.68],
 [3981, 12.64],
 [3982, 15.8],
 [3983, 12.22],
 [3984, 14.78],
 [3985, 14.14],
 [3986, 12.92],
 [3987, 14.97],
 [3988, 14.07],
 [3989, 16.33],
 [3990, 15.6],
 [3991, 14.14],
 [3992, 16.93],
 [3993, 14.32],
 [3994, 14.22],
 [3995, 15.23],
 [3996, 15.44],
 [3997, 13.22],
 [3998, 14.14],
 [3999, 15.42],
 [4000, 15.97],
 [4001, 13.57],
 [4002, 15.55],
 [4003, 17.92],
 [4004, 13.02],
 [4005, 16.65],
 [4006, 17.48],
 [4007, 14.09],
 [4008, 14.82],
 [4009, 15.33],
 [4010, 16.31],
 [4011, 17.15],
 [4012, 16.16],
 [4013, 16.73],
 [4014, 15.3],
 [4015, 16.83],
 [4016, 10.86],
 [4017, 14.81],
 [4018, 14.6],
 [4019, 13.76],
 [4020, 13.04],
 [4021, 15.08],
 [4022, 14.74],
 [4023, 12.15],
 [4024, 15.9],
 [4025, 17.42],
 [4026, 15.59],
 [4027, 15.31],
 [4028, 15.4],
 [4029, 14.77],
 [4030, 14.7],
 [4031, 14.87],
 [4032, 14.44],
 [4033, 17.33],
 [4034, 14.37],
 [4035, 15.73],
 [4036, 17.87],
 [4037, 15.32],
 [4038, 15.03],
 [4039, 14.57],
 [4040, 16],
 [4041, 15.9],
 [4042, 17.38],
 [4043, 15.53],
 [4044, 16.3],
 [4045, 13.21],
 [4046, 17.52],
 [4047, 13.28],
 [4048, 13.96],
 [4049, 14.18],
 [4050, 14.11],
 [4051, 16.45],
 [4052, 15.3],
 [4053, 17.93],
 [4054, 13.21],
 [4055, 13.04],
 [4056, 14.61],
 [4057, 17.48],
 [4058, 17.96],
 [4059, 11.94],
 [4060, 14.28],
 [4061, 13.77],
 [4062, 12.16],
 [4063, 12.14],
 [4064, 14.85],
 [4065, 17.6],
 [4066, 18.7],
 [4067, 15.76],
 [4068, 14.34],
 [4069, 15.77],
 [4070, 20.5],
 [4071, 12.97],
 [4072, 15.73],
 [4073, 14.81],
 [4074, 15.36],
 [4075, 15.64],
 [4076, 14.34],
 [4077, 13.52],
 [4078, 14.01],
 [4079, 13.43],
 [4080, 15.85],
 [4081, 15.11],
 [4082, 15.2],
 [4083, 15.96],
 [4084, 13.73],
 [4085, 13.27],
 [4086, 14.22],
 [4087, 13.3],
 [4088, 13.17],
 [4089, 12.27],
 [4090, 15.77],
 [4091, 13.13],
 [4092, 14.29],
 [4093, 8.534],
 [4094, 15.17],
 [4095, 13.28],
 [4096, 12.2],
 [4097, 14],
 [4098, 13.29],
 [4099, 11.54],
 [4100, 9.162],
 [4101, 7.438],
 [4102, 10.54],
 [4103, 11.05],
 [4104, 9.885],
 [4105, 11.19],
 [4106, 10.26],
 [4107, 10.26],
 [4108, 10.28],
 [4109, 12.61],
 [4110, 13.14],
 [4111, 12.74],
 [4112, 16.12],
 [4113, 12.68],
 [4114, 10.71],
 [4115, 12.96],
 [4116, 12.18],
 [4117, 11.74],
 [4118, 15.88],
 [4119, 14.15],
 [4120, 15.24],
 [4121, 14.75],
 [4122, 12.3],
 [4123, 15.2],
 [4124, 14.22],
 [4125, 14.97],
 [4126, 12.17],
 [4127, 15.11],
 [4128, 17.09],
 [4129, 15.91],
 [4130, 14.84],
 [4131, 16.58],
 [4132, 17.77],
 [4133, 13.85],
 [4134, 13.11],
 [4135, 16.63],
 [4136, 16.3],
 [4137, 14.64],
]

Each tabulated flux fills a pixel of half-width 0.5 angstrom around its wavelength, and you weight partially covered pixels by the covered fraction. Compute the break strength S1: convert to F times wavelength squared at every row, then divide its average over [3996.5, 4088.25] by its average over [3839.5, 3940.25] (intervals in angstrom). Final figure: 1.34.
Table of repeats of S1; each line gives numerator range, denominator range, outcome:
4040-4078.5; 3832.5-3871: 1.43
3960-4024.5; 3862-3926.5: 1.11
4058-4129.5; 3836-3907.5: 1.30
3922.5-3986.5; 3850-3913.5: 0.99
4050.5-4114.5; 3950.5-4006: 1.13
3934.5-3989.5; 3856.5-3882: 0.92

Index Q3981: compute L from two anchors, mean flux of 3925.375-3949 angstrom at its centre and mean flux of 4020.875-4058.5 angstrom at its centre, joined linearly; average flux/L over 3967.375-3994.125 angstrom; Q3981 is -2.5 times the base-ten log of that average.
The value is 0.12 mag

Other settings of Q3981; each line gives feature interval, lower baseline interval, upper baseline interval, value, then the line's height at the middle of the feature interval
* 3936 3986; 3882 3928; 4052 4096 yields 0.104 mag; 12.9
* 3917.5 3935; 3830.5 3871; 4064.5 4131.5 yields -0.016 mag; 12.2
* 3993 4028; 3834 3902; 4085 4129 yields -0.220 mag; 12.3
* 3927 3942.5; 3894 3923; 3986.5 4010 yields 0.223 mag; 13.7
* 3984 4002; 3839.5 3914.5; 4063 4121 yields -0.145 mag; 12.9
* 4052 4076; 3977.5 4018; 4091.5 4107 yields -0.210 mag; 12.6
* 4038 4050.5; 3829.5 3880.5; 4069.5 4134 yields -0.152 mag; 13.2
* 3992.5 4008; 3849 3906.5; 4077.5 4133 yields -0.182 mag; 12.7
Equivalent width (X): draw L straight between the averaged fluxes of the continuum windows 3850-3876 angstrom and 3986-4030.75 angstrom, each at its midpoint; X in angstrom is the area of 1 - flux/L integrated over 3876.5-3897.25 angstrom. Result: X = 5.8 angstrom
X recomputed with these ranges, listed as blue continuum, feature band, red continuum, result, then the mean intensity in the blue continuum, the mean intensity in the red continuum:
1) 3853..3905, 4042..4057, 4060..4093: -0.85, 12.1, 14.6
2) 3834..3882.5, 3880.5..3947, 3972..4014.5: 5.67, 12.2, 14.1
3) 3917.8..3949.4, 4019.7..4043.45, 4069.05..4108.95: -4.67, 12.2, 13.2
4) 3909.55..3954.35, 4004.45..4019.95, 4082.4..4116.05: -3.36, 12.8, 12.4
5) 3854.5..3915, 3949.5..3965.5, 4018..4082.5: 1.03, 12.4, 15.1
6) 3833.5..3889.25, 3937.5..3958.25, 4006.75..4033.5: 0.47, 11.6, 15.1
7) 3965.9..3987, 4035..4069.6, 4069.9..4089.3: -4.48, 10.7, 14.5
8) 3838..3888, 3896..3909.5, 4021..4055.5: 0.38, 12.2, 15.3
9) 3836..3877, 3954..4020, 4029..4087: 4.43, 12.5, 15.1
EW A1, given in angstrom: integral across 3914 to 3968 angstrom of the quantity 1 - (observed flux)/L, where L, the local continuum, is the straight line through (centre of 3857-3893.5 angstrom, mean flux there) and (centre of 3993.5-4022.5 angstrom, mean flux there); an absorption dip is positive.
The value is 4.5 angstrom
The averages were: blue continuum 11.9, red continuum 15.1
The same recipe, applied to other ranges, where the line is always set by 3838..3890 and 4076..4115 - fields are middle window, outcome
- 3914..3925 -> -1.2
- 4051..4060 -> -1.9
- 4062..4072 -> -2.4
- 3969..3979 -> 2.5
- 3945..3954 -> -0.6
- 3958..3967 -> 0.8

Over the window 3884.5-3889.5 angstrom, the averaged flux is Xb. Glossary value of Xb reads 7.61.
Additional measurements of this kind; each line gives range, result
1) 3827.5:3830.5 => 8.66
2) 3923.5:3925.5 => 15.6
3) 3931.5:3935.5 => 10.2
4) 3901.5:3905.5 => 11.7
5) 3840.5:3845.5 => 9.96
